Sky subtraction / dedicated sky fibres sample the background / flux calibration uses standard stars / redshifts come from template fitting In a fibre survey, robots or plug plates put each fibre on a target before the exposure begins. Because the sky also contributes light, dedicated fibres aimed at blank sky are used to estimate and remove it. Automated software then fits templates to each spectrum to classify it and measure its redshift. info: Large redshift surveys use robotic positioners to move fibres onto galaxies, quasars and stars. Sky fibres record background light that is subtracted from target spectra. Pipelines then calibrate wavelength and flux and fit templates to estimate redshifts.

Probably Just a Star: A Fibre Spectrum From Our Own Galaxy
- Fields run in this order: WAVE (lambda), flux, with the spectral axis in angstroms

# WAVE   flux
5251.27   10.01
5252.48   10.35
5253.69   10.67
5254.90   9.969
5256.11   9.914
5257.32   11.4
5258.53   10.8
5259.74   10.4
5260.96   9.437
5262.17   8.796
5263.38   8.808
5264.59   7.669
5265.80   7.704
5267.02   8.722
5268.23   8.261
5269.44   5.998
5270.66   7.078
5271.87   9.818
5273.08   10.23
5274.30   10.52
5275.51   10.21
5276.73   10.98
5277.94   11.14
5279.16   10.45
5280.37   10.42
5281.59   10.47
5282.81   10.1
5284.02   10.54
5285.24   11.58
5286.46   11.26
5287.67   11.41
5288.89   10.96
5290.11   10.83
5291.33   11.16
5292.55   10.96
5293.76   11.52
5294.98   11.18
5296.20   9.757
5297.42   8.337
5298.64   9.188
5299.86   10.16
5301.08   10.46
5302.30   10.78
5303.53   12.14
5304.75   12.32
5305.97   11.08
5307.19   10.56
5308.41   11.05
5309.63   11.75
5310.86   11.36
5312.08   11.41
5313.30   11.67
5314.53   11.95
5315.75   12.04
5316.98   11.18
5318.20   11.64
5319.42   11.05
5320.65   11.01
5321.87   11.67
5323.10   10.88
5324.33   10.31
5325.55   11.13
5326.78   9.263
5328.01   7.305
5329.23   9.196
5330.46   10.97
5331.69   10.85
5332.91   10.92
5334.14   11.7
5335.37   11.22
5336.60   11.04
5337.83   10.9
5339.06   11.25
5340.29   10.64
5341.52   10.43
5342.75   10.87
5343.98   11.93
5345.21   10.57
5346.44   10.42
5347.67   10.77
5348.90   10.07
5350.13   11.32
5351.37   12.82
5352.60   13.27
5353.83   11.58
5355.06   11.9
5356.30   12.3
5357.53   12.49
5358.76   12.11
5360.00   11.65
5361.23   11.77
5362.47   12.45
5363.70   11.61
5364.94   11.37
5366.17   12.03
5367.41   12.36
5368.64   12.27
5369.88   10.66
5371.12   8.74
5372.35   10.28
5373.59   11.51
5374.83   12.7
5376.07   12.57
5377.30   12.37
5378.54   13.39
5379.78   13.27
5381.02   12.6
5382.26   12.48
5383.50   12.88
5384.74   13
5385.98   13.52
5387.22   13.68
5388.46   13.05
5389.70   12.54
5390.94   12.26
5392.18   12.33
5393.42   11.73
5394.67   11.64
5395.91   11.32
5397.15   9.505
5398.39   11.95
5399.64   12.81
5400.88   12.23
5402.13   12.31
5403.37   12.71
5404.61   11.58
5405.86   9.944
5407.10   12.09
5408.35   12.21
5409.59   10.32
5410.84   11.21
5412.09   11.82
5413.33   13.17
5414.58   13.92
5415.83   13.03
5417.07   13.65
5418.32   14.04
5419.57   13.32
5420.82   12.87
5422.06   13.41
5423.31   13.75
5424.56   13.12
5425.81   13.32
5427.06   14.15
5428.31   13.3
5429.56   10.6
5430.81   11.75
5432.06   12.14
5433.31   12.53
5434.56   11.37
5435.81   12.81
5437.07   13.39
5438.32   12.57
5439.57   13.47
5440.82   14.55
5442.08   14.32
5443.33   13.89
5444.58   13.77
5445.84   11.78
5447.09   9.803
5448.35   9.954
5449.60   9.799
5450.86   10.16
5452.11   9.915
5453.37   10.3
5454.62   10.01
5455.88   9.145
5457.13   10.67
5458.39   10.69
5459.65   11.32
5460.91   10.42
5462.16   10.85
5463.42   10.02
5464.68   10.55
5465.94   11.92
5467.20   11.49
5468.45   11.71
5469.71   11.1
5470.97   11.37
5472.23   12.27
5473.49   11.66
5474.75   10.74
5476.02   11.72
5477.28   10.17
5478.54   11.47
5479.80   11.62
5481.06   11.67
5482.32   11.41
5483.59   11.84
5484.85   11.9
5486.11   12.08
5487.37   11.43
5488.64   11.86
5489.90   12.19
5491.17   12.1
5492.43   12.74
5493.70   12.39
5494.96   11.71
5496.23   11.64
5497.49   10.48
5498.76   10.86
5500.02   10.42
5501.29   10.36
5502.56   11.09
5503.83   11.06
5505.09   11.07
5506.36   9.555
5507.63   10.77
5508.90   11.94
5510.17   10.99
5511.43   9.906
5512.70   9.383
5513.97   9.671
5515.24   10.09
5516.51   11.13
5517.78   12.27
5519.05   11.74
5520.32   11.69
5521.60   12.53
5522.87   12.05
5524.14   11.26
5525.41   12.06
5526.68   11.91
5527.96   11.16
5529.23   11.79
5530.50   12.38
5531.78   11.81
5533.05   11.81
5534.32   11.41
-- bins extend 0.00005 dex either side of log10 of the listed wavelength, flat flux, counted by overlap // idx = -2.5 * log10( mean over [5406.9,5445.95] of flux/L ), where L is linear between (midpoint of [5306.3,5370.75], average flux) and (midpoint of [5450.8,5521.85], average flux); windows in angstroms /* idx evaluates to -0.156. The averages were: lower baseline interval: 11.2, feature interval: 12.9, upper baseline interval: 11.1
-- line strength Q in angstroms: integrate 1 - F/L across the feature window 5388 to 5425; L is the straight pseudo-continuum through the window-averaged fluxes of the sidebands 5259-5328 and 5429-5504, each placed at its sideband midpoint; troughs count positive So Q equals -4.1 angstroms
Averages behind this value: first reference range 10.4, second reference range 11.5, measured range 12.3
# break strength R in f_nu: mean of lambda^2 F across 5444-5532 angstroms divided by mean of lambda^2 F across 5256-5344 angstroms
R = 1.1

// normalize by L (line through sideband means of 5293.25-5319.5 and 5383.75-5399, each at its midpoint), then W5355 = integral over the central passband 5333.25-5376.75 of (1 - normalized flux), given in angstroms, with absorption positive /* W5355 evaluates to 0.9 angstroms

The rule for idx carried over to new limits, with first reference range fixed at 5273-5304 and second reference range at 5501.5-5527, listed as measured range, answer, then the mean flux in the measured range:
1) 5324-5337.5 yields 0.037 mag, 10.4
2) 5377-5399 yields -0.148 mag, 12.4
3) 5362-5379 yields -0.088 mag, 11.7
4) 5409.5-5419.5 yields -0.175 mag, 12.8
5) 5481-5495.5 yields -0.087 mag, 12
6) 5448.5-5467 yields 0.056 mag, 10.4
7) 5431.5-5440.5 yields -0.161 mag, 12.7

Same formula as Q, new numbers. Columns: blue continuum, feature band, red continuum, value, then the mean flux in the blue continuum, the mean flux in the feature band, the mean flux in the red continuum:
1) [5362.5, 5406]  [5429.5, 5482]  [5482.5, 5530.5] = 0.78 angstroms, 12.1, 11.5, 11.3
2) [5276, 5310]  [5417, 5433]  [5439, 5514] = -2.69 angstroms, 10.8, 13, 11.3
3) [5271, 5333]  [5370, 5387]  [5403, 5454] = -0.77 angstroms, 10.8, 12.2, 12.3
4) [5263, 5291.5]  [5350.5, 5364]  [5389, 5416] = -1.22 angstroms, 9.84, 12.2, 11.9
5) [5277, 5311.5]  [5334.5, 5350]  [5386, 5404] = 0.82 angstroms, 10.8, 10.9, 12.2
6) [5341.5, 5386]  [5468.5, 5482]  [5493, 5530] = -0.09 angstroms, 11.8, 11.4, 11.1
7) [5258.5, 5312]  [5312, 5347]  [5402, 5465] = -0.45 angstroms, 10.2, 10.9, 12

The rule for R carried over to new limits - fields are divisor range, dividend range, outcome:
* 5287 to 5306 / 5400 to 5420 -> 1.20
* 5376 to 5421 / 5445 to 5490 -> 0.91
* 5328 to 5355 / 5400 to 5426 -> 1.17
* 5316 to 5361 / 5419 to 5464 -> 1.12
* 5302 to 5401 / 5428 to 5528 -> 1.03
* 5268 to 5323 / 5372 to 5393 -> 1.22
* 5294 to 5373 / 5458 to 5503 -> 1.08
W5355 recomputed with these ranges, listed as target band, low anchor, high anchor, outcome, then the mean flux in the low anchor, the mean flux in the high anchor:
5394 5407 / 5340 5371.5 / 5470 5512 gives -0.2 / 11.5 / 11.3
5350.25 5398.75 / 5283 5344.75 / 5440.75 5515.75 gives -4.9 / 10.9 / 11.2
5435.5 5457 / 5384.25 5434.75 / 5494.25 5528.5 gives 0.4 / 12.4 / 11.1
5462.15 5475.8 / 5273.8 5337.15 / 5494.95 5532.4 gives -0.2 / 10.8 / 11.1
